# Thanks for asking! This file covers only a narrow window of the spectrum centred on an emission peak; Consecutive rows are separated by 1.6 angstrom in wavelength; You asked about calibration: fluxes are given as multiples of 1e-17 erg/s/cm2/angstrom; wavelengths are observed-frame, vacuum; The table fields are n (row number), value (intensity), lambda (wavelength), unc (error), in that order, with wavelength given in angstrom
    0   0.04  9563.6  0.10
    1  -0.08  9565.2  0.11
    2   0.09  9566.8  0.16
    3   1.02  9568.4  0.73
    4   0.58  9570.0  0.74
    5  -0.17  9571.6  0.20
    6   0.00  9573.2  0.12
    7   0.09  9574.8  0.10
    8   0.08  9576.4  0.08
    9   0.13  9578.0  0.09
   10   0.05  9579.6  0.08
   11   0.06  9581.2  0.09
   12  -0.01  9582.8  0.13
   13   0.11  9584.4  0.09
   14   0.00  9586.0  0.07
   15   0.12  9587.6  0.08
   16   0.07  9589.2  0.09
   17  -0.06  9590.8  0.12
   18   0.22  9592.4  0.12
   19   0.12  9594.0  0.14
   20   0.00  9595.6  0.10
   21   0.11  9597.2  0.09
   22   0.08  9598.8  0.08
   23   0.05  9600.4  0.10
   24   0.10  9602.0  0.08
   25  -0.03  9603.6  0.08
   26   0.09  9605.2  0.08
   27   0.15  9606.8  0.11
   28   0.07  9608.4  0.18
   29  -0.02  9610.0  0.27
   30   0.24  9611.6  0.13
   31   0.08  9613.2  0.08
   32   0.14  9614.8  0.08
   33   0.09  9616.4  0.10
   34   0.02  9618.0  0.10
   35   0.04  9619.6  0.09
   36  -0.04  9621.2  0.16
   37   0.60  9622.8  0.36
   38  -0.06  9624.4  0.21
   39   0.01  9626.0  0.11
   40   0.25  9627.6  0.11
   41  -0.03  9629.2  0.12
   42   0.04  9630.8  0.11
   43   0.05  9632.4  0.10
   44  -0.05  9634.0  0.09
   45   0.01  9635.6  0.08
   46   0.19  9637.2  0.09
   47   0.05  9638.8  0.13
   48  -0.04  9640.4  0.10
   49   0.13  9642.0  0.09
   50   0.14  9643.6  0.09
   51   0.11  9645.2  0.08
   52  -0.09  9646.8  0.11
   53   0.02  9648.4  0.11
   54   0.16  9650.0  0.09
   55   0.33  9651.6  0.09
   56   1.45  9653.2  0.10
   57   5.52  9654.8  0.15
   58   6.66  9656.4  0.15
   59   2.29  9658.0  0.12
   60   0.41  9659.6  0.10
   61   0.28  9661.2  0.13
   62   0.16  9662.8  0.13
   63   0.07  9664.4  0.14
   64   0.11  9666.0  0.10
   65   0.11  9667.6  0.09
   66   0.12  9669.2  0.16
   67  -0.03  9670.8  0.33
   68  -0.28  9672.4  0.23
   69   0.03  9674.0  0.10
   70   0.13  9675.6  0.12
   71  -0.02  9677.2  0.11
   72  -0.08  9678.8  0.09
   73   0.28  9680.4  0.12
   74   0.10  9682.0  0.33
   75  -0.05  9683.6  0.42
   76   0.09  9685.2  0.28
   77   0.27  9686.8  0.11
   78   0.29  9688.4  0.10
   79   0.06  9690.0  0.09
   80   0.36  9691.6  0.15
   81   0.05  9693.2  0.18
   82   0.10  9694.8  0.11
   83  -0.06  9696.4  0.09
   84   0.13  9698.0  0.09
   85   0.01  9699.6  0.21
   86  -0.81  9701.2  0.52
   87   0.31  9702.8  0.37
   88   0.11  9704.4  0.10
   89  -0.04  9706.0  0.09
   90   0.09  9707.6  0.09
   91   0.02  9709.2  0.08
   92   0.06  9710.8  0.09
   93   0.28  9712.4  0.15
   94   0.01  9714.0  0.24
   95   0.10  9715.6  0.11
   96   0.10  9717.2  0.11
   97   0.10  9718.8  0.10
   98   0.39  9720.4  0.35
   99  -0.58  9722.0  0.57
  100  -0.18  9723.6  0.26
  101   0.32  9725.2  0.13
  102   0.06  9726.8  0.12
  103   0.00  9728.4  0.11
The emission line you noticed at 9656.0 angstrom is H-alpha 6563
